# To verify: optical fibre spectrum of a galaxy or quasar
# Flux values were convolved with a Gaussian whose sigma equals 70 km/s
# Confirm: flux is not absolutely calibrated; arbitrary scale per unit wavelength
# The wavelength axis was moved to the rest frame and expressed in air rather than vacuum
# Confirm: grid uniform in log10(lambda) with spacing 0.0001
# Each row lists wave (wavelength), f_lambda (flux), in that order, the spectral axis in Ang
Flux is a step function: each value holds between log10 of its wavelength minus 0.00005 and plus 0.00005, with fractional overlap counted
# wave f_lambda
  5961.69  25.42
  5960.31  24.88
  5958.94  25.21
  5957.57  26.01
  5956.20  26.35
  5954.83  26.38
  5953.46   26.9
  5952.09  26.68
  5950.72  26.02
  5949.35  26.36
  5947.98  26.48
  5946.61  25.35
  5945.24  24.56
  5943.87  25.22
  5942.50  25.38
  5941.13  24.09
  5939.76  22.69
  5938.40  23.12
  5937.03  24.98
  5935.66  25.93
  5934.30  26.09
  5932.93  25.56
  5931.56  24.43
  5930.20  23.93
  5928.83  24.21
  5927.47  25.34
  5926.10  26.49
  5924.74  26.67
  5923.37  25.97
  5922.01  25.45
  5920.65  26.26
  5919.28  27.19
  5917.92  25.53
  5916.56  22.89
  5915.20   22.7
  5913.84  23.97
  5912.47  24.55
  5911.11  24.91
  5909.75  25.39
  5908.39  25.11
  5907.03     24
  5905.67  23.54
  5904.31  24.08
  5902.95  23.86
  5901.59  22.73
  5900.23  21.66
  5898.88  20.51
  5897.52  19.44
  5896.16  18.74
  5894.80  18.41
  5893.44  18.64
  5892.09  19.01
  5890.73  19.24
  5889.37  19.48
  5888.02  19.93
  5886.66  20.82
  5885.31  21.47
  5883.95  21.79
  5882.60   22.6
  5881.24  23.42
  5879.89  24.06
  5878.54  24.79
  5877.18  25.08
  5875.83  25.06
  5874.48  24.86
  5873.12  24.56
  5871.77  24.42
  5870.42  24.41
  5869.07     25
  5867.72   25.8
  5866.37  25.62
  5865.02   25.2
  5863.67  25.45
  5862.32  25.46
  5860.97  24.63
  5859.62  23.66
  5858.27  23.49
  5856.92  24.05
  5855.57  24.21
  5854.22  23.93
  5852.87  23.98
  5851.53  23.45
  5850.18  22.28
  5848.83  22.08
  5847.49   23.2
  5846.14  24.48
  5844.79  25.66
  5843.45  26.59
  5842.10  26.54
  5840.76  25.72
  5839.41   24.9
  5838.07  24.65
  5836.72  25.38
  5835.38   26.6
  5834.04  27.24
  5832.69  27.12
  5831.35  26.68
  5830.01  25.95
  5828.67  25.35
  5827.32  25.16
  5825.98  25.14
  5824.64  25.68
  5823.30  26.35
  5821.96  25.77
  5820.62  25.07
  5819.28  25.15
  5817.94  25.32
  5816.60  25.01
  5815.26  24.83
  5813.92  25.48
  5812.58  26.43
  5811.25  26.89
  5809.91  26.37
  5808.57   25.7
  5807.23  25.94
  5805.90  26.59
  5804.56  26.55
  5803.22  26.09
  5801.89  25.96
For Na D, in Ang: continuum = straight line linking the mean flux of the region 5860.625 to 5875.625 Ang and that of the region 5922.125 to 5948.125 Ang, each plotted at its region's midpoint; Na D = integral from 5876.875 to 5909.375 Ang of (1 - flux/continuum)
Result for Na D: 4.3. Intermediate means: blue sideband 25.1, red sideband 25.1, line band 21.8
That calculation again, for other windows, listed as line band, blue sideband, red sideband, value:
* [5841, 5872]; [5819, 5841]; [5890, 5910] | -0.5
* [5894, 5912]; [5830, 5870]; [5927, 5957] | 1.9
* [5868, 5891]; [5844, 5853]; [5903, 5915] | 0.8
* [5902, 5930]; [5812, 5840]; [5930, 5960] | 0.6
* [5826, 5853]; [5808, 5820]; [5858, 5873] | 0.1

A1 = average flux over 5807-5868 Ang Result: 25.2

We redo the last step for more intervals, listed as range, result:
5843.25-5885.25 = 24.2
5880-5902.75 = 20.7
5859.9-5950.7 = 23.9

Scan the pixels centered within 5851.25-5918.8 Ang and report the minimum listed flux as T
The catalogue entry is 18.41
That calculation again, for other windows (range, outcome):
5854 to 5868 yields 23.49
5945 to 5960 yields 24.56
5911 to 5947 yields 22.69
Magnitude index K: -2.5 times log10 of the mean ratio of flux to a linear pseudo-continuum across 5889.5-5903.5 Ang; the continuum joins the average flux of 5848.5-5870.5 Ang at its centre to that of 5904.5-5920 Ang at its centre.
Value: 0.21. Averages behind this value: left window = 24.3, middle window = 20.2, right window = 24.5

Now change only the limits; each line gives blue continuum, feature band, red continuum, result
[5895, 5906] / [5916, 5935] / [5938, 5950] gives -0.088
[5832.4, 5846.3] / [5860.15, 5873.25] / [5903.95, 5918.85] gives 0.010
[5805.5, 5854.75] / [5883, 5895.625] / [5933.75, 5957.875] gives 0.265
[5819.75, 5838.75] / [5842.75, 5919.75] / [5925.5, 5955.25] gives 0.100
